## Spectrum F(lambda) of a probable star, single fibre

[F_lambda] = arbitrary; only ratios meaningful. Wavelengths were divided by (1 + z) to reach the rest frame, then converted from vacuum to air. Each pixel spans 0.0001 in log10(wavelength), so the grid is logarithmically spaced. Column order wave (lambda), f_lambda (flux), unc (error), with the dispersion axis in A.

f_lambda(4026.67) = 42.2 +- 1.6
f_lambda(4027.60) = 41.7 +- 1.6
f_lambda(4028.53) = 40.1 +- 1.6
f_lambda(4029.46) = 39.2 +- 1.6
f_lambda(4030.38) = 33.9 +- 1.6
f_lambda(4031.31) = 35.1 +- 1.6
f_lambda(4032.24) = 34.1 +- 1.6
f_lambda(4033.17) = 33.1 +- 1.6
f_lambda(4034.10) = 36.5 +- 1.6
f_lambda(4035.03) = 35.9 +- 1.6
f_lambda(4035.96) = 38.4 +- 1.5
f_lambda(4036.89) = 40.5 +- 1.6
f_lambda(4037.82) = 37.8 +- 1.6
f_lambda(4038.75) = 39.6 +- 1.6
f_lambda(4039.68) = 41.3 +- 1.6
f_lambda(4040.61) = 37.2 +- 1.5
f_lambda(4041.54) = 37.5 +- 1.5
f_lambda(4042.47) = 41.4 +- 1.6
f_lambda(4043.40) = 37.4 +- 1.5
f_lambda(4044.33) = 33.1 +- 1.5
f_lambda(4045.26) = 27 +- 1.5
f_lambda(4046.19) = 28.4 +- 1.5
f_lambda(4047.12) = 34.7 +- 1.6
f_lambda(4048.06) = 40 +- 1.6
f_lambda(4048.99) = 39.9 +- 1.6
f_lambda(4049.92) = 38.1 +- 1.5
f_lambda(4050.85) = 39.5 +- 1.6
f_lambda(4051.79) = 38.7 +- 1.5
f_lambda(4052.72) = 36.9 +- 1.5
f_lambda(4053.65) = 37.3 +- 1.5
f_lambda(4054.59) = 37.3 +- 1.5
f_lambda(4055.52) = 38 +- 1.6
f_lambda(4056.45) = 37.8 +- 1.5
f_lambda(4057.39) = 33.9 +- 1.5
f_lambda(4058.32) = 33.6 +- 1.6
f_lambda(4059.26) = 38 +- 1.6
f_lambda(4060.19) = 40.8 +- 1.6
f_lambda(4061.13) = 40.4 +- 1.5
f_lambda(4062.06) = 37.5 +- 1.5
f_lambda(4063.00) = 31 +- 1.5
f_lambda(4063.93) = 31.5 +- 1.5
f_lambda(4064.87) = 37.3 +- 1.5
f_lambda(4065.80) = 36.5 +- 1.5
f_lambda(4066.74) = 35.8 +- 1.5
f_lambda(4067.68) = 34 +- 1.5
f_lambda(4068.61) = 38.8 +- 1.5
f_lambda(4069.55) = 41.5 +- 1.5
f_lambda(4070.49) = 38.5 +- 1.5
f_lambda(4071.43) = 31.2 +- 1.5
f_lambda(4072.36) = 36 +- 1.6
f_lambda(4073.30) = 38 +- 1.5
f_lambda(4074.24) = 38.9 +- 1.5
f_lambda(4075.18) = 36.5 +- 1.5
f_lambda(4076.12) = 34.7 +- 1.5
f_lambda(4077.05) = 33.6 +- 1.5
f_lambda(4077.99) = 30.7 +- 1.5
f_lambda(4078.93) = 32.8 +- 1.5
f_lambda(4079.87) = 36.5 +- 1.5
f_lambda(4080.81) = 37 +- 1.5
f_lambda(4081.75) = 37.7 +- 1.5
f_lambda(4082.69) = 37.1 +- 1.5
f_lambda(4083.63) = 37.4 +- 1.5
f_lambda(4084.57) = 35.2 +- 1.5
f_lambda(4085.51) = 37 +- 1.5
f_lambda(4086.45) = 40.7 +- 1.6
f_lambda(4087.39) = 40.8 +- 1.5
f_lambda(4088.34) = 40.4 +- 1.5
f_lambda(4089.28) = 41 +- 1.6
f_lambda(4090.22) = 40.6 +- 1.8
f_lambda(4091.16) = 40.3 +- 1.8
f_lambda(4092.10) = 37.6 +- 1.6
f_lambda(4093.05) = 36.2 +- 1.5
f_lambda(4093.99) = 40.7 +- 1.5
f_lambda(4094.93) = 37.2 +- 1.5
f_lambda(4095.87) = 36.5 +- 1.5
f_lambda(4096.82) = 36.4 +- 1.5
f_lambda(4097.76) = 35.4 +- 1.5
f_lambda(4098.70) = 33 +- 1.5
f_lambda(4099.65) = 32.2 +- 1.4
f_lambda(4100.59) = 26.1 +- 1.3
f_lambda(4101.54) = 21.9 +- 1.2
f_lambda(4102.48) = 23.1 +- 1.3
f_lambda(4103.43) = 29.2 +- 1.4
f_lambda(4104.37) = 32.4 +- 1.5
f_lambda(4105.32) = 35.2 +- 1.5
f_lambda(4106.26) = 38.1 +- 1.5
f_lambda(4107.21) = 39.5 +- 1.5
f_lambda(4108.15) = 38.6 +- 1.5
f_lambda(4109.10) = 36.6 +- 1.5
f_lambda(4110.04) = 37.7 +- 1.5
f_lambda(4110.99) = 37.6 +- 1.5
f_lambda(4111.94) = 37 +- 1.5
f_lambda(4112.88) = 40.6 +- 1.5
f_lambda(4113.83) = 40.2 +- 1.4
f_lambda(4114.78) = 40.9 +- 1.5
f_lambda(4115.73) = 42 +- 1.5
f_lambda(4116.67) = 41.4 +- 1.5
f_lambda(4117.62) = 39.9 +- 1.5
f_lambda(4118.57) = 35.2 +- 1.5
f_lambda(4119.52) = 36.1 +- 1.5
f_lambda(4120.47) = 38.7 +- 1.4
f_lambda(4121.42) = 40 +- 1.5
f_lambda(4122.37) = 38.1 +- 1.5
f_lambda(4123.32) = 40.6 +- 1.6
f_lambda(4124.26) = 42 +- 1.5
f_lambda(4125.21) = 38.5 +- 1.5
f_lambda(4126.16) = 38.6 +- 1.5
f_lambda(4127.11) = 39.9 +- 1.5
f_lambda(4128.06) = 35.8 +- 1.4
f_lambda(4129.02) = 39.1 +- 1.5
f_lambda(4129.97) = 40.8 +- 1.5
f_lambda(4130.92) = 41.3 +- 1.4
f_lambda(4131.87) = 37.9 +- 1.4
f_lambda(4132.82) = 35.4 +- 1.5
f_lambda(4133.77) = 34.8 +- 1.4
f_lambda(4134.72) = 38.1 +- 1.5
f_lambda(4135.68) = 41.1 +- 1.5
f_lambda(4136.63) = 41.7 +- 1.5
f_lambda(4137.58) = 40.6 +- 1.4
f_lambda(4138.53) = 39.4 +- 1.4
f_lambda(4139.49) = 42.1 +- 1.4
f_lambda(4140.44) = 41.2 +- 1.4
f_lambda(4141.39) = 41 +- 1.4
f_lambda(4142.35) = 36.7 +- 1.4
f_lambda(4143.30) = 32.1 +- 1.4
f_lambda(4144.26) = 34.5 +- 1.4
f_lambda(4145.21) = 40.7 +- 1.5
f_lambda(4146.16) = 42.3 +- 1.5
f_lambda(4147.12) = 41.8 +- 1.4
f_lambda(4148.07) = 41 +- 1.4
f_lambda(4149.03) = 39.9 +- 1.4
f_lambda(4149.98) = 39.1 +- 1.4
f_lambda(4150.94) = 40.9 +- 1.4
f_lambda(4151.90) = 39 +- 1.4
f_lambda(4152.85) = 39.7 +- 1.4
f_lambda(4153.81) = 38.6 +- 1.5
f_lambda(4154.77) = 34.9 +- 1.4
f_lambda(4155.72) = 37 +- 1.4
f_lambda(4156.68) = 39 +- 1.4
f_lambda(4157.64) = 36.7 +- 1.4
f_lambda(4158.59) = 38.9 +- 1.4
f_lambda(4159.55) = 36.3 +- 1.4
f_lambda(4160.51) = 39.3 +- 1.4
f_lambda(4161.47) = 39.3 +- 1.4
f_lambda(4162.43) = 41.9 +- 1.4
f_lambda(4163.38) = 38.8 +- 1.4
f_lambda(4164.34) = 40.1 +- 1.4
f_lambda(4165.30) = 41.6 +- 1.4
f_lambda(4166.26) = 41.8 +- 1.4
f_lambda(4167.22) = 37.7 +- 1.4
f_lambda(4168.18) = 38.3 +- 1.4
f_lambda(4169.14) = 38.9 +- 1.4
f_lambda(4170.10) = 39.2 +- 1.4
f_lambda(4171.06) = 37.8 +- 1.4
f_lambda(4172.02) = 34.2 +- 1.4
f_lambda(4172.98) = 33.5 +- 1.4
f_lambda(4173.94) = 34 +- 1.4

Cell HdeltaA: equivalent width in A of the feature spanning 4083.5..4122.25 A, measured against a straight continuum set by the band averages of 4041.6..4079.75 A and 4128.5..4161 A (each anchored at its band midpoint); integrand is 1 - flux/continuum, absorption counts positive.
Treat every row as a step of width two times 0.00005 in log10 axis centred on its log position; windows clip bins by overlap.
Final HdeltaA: 0.82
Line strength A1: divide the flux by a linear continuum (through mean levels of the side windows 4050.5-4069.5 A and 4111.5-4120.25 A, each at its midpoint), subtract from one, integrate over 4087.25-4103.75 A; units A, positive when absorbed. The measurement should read 1.5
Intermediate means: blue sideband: 36.8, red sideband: 39.2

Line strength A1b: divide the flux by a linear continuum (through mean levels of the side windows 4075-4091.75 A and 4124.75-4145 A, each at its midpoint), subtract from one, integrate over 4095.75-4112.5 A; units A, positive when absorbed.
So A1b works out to 1.8 A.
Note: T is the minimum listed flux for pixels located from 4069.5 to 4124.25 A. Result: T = 21.9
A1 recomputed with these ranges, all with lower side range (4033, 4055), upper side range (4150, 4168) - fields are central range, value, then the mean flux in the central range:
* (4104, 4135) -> -0.14 A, 38.5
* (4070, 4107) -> 2.21 A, 35.5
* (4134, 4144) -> -0.15 A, 39.2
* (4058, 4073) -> 0.38 A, 36.4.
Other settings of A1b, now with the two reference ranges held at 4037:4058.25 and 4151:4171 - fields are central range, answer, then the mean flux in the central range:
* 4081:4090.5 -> -0.3 A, 38.7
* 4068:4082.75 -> 0.5 A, 36.2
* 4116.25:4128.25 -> -0.2 A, 38.9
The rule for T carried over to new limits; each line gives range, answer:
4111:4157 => 32.1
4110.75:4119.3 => 35.2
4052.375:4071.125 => 31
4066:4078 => 30.7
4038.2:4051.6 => 27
